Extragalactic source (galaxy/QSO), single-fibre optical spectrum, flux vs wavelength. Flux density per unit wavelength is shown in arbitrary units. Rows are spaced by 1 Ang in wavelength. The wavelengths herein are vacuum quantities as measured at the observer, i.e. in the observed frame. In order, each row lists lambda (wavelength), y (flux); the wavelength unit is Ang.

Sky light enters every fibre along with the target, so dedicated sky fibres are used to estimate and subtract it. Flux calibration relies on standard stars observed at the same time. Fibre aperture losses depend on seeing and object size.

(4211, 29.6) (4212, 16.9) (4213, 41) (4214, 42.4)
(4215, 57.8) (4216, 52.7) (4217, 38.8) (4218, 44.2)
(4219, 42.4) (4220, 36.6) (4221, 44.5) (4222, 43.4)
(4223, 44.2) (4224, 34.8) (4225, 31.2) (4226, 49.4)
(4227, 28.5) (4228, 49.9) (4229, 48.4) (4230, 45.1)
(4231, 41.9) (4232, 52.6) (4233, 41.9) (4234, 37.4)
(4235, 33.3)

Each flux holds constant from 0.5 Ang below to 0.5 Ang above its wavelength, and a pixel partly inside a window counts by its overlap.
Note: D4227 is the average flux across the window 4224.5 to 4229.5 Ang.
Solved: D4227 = 41.5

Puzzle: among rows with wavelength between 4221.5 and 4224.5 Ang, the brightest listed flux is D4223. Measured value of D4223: 44.2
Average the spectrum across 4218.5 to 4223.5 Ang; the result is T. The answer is 42.2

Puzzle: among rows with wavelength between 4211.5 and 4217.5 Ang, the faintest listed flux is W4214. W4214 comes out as 16.9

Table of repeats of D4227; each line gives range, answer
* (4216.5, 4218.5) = 41.5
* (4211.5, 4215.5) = 39.5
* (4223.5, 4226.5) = 38.5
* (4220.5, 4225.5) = 39.6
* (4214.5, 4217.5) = 49.8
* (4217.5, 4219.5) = 43.3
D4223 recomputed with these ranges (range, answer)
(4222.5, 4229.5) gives 49.9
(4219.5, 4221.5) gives 44.5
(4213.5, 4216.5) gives 57.8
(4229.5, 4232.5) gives 52.6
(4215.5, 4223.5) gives 52.7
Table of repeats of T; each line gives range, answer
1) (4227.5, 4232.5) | 47.6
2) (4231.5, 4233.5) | 47.2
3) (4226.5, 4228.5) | 39.2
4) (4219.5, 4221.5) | 40.5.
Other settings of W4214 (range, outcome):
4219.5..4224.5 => 34.8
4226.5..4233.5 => 28.5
